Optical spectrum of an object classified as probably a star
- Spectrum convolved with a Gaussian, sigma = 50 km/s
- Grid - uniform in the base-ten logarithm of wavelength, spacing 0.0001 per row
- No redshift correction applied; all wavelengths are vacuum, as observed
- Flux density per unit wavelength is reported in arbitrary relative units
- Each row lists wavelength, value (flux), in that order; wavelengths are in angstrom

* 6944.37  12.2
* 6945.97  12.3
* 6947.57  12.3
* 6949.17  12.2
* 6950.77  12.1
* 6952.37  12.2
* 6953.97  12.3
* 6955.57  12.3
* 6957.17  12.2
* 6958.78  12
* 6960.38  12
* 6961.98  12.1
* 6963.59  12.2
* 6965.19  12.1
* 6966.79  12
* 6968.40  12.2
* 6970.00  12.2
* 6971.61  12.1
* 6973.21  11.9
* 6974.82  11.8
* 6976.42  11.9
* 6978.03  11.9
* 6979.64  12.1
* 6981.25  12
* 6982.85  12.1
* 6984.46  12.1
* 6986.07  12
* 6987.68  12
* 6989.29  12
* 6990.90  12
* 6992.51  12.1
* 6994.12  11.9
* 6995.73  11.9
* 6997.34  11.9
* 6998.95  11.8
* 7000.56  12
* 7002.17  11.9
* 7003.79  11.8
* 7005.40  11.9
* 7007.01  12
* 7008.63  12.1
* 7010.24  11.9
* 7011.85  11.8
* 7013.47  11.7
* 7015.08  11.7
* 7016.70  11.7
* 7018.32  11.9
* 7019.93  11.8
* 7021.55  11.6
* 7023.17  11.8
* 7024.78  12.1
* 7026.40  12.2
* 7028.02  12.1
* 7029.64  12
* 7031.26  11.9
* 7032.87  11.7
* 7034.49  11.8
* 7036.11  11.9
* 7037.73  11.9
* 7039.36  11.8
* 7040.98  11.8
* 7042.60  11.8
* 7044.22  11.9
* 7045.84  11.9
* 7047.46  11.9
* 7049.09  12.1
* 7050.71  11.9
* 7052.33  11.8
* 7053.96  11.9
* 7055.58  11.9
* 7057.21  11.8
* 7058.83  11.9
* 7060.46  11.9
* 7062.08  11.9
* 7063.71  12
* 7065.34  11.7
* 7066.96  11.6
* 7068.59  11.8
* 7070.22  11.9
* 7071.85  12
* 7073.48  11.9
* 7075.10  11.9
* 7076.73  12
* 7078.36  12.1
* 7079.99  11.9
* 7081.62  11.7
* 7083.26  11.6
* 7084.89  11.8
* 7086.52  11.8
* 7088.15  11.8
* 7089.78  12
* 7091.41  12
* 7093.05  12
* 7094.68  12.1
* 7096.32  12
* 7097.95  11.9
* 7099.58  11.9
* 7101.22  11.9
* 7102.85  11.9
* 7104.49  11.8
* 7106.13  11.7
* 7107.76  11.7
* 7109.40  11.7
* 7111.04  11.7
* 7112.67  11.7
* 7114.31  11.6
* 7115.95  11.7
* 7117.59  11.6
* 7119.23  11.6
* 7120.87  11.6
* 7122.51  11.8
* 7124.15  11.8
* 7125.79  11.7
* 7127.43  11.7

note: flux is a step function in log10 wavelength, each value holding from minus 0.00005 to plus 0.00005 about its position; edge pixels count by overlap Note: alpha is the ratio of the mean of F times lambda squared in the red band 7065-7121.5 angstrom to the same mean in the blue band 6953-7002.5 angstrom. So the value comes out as 1.0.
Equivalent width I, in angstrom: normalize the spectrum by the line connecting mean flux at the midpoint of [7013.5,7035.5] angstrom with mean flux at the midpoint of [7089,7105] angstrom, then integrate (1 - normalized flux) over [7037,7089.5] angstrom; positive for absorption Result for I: 0.2 angstrom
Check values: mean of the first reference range 11.9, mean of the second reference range 12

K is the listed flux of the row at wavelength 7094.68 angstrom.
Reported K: 12.1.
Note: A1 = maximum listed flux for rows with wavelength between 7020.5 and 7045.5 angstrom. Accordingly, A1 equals 12.2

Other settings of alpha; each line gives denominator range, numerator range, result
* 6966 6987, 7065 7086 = 1.01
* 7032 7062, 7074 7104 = 1.01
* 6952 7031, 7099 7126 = 1.01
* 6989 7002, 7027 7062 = 1.01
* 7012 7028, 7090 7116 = 1.02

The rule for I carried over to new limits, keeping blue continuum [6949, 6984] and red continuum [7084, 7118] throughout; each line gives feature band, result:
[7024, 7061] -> 0.1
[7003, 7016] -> 0.2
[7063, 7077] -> 0.0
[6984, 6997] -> 0.0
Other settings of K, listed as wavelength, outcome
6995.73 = 11.9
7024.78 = 12.1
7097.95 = 11.9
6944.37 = 12.2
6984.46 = 12.1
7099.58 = 11.9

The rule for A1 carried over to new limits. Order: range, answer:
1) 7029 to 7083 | 12.1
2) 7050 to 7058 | 11.9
